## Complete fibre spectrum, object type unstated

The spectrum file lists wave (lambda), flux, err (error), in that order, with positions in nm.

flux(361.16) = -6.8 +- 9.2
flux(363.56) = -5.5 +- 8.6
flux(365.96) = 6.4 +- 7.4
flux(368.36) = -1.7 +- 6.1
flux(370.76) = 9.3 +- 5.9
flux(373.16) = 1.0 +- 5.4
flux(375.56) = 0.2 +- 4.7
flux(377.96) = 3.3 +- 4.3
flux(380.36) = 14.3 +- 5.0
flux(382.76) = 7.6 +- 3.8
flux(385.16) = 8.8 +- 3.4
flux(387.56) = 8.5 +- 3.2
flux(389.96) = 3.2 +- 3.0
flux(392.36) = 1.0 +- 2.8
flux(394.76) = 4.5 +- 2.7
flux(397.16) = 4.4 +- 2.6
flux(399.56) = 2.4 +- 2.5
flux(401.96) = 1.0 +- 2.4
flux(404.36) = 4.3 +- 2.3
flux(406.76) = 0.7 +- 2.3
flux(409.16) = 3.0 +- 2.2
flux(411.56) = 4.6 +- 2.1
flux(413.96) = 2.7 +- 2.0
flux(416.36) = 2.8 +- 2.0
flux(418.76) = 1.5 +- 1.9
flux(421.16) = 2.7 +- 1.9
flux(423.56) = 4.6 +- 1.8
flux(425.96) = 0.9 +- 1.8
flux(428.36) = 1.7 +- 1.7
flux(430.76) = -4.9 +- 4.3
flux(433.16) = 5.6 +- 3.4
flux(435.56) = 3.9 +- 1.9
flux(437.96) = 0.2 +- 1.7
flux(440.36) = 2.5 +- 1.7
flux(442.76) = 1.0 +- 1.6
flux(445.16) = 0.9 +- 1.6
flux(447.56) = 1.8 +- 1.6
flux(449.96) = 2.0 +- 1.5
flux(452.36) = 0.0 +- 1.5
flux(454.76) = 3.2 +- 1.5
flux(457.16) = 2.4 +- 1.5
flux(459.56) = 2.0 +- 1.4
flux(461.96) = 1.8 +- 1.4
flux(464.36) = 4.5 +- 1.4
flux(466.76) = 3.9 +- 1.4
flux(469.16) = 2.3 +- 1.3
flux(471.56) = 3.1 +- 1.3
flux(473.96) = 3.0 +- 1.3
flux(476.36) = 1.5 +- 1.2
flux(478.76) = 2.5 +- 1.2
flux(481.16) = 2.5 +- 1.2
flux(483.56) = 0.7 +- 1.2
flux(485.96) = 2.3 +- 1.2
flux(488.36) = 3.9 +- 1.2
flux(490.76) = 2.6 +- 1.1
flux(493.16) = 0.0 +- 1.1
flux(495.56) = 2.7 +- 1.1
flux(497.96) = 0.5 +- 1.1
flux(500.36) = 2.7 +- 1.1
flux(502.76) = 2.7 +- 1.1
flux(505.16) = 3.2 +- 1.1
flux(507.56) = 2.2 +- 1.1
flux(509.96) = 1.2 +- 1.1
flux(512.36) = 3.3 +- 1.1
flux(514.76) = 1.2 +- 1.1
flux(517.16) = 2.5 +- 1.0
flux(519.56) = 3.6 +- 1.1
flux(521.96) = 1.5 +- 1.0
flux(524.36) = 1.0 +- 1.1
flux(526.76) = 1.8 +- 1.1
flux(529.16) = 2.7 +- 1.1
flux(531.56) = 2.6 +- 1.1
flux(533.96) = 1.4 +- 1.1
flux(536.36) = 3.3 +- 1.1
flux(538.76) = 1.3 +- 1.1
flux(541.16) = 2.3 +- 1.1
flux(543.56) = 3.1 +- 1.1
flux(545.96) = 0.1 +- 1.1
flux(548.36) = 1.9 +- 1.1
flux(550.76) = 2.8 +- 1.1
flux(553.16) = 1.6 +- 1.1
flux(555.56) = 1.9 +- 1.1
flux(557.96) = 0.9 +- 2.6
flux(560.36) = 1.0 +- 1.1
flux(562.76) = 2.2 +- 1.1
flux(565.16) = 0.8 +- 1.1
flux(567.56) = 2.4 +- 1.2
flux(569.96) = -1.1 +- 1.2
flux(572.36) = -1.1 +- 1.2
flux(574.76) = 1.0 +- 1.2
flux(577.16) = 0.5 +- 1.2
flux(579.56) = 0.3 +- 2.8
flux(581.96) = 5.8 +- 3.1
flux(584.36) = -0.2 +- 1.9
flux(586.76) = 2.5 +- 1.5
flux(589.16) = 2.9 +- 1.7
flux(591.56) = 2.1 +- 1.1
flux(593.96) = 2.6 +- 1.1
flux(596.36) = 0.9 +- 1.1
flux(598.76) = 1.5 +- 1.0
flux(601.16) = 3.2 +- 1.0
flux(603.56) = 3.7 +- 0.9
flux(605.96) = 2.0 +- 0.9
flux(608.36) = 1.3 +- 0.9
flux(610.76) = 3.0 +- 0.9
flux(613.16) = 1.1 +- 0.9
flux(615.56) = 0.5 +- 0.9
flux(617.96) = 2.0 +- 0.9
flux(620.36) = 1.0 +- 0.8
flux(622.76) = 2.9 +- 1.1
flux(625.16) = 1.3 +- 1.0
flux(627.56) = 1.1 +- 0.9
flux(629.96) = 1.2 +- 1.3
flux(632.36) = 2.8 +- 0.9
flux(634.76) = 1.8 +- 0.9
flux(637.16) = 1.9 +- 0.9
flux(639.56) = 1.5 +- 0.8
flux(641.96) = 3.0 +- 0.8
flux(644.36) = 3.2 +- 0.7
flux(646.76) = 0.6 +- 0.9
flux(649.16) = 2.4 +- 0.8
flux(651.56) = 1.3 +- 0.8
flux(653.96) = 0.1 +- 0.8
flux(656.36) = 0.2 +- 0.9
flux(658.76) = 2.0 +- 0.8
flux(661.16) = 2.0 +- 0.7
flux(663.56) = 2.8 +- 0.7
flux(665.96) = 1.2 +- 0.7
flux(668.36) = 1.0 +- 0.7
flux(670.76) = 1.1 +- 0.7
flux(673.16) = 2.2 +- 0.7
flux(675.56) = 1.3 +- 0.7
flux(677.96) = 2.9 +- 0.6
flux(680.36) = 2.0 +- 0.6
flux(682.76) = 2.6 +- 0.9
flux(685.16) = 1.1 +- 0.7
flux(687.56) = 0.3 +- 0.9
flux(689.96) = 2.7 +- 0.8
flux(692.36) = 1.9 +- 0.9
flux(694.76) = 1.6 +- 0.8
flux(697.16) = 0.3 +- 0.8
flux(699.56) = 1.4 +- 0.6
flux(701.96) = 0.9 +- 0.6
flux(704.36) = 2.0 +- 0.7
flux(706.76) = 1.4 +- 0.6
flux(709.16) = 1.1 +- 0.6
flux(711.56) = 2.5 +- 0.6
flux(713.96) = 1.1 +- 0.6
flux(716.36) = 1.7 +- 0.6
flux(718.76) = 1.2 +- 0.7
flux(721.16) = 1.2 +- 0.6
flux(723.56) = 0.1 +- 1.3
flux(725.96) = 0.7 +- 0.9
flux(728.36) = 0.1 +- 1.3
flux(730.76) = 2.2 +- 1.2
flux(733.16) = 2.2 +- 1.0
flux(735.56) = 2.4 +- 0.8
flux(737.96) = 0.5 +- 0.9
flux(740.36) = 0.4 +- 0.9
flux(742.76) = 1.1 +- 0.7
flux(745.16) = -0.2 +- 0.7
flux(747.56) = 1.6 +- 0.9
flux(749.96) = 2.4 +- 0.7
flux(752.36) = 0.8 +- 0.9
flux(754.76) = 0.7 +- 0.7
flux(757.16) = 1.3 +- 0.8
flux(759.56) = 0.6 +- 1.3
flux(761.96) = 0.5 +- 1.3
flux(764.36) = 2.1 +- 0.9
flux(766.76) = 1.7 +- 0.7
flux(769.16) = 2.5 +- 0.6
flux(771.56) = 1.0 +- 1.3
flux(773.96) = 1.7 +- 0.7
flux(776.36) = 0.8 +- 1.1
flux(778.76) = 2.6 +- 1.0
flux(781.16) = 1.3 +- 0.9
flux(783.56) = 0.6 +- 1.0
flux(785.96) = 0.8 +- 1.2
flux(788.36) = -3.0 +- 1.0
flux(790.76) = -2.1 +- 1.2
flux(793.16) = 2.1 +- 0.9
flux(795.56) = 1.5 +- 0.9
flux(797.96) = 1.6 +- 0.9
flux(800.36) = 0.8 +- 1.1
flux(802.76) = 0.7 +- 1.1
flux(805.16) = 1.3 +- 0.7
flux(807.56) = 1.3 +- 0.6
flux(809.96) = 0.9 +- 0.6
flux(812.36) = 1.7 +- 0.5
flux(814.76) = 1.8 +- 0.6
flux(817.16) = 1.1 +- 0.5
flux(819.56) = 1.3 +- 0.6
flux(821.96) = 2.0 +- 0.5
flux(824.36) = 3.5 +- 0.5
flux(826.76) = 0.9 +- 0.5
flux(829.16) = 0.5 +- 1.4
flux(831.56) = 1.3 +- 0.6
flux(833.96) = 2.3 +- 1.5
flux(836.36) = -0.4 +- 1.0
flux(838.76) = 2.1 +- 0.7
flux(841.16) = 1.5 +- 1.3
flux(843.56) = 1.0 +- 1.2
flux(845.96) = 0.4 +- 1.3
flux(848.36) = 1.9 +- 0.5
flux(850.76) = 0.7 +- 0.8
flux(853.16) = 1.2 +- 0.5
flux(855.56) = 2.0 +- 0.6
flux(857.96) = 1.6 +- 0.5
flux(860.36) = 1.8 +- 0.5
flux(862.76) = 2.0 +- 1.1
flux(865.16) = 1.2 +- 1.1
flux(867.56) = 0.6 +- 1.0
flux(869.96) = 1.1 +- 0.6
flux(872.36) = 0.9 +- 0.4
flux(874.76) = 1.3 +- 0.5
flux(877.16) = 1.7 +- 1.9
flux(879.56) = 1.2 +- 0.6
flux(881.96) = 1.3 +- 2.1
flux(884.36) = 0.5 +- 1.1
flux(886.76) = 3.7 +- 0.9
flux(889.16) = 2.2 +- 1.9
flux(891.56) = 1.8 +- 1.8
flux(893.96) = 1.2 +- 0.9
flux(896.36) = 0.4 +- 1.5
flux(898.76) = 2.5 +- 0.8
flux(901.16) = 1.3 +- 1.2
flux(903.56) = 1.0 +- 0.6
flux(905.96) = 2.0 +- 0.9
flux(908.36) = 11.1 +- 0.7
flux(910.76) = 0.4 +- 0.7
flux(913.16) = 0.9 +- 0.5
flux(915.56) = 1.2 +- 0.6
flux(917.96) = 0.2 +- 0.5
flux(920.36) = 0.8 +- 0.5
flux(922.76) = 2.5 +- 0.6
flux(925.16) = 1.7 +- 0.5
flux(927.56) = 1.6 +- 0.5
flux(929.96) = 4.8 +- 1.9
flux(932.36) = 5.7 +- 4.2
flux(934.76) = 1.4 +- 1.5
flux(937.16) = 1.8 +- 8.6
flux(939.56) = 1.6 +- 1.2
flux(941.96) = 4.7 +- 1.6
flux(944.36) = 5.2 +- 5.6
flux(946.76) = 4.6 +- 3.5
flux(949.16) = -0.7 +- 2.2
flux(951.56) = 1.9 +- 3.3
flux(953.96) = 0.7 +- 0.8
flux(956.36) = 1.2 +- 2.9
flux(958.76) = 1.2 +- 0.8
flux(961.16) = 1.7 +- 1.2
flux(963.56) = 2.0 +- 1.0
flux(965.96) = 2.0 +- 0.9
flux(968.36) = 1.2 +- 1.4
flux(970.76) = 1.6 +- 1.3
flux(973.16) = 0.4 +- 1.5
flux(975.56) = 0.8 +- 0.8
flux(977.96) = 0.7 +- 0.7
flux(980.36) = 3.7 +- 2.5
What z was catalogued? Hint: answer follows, 1.437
